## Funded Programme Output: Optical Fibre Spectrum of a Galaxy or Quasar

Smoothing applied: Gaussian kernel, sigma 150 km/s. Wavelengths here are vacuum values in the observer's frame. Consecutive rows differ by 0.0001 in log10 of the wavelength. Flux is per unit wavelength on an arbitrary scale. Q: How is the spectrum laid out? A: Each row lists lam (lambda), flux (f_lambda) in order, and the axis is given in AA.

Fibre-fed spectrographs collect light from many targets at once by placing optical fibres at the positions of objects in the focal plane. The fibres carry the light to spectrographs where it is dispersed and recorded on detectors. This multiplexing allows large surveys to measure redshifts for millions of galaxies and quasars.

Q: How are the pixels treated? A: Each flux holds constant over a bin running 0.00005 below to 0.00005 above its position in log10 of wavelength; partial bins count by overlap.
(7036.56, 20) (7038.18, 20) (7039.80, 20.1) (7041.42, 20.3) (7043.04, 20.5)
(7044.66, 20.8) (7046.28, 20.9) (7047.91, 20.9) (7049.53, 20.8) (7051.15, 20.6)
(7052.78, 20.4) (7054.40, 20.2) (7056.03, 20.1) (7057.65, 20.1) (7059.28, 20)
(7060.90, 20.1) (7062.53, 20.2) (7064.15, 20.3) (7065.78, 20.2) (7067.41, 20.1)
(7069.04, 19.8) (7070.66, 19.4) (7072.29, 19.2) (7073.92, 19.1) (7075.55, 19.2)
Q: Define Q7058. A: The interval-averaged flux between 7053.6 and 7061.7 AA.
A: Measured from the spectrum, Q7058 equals 20.1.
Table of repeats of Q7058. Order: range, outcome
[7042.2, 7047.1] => 20.7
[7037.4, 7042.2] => 20.1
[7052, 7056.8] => 20.2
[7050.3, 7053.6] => 20.5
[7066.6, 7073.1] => 19.6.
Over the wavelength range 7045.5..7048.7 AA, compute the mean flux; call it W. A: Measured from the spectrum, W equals 20.9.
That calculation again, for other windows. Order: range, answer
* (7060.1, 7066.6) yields 20.2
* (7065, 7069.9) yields 20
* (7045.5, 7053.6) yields 20.7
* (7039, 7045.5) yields 20.4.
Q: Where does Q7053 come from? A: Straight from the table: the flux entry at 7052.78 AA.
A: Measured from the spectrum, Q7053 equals 20.4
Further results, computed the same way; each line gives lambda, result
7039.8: 20.1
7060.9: 20.1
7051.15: 20.6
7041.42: 20.3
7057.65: 20.1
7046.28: 20.9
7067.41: 20.1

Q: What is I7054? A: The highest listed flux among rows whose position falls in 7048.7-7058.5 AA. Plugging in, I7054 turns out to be 20.8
